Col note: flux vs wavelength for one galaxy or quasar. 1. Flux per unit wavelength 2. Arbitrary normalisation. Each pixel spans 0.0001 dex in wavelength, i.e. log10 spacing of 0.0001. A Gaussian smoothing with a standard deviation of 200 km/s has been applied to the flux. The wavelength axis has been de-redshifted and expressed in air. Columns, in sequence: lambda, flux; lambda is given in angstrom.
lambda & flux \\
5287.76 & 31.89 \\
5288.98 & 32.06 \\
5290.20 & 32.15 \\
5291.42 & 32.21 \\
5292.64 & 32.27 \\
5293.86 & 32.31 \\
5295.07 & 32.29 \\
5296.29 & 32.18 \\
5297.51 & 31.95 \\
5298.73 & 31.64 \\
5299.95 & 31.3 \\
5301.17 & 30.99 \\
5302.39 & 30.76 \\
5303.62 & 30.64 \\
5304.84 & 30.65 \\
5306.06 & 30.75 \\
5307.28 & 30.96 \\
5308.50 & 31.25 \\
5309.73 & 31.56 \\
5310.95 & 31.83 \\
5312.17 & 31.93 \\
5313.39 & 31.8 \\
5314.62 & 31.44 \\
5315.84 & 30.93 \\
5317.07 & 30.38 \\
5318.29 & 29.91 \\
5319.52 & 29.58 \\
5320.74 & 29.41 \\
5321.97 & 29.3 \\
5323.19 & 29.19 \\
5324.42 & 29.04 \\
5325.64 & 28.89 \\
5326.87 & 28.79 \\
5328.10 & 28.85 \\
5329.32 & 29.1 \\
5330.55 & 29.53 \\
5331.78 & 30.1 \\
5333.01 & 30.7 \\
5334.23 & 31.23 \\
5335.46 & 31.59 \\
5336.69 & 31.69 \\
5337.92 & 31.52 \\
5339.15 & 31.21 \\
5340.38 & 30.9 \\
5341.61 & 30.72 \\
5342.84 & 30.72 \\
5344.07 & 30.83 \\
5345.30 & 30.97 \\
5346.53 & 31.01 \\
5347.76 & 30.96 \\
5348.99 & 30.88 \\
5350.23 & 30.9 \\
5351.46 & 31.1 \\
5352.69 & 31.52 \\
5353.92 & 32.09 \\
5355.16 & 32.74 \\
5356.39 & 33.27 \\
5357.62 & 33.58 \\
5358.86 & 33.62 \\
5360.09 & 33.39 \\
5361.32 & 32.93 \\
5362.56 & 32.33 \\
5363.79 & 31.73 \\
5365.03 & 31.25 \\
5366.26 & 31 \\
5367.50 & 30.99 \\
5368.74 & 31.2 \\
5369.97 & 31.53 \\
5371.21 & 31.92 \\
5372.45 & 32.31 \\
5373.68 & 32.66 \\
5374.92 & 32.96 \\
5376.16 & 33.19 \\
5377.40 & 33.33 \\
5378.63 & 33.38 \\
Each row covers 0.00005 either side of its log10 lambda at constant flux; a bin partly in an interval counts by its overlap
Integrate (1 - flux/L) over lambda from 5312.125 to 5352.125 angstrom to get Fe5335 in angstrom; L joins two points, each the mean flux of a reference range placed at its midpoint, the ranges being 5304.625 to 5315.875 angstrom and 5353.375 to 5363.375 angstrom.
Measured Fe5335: 2.1 angstrom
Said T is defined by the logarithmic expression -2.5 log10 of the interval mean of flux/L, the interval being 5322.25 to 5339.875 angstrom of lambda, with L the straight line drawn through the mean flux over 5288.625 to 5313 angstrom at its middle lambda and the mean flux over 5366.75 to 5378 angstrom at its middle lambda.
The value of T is 0.061 mag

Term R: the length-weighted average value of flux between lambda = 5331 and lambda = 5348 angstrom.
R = 31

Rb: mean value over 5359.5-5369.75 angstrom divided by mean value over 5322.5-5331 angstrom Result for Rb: 1.10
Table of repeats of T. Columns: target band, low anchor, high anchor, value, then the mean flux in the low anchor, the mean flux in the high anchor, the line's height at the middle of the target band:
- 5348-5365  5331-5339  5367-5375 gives -0.023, 31.1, 31.9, 31.6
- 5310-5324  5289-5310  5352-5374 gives 0.042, 31.5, 32.2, 31.7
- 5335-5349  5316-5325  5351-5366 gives 0.004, 29.6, 32.5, 31.2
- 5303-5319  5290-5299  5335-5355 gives 0.027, 32.2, 31.2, 31.8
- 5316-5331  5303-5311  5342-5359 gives 0.067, 31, 31.7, 31.3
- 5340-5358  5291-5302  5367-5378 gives 0.023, 31.9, 32.2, 32.1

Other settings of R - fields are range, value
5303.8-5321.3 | 30.9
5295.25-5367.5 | 31.1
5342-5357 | 31.4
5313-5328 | 29.8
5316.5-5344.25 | 30.1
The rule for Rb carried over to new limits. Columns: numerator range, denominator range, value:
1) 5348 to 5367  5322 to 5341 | 1.07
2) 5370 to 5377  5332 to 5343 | 1.04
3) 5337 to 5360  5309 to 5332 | 1.05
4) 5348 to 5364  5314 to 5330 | 1.09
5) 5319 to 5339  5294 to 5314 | 0.95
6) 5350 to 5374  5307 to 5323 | 1.04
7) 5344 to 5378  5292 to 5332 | 1.04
